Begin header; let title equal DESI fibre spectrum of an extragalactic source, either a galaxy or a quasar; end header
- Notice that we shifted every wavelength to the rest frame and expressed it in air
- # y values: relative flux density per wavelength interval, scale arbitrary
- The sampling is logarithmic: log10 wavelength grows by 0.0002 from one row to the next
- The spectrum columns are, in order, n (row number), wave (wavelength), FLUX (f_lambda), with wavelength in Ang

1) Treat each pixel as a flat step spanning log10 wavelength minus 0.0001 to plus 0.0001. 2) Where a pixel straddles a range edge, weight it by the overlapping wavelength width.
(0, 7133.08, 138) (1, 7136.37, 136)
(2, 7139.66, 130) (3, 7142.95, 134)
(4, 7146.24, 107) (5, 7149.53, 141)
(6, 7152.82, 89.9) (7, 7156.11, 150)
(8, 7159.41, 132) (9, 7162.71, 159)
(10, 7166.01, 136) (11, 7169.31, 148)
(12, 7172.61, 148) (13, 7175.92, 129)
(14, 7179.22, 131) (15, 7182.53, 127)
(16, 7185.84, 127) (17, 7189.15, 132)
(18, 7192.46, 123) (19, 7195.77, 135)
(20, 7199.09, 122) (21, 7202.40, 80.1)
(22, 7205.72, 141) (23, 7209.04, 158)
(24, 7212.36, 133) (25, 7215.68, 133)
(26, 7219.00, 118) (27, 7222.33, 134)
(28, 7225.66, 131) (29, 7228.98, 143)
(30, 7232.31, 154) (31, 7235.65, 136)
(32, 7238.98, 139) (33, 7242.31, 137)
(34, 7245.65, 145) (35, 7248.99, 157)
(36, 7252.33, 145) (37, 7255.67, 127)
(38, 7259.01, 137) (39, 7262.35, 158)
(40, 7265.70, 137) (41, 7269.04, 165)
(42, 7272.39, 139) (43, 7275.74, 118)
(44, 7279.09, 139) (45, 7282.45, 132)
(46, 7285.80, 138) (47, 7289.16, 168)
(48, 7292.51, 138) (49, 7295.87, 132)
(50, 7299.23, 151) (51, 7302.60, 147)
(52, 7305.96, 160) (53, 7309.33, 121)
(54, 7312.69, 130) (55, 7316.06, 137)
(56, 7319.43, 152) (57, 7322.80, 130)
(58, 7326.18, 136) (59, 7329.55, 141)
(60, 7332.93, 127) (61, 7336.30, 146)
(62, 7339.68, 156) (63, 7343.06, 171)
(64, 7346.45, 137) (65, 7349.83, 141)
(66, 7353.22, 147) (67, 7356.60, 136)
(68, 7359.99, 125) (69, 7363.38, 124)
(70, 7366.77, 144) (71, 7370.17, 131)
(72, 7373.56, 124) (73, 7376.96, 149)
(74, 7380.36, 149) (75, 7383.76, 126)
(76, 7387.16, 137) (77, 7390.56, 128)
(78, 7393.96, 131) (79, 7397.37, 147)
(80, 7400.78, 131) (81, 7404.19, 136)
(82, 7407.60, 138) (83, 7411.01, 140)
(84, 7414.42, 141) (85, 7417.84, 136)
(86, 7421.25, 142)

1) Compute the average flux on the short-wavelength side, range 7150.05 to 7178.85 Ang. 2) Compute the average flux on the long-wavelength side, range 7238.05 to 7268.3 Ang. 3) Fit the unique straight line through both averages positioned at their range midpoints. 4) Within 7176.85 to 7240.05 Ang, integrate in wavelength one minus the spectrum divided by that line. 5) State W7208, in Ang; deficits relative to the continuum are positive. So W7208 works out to 3.8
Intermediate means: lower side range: 136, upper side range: 143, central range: 131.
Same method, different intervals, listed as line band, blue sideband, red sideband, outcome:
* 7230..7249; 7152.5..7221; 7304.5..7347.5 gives -1.1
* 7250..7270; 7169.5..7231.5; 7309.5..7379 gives -1.5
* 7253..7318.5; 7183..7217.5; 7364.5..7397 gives -4.5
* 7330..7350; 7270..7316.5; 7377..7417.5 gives -1.1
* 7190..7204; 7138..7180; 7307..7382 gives 1.9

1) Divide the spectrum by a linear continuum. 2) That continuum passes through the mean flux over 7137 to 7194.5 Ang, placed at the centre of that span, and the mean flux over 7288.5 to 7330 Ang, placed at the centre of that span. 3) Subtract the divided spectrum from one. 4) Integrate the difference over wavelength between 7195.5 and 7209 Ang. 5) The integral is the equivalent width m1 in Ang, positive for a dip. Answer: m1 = 1.2 Ang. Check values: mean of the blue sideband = 132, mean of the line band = 123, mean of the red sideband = 141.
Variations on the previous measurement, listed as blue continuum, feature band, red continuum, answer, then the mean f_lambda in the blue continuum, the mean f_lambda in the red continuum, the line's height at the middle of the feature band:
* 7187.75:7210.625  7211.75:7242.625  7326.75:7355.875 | -1.2 Ang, 127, 145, 131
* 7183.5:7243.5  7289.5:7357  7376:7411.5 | -3.7 Ang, 132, 137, 135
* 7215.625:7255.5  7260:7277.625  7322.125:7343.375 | -0.3 Ang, 139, 143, 140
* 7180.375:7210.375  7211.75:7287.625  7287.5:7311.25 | -1.5 Ang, 127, 145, 136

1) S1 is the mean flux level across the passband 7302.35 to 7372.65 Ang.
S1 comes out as 140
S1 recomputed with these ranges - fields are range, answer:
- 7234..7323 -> 141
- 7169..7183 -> 136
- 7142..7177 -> 134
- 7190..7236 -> 131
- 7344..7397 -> 136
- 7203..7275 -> 140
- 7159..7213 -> 133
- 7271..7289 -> 136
